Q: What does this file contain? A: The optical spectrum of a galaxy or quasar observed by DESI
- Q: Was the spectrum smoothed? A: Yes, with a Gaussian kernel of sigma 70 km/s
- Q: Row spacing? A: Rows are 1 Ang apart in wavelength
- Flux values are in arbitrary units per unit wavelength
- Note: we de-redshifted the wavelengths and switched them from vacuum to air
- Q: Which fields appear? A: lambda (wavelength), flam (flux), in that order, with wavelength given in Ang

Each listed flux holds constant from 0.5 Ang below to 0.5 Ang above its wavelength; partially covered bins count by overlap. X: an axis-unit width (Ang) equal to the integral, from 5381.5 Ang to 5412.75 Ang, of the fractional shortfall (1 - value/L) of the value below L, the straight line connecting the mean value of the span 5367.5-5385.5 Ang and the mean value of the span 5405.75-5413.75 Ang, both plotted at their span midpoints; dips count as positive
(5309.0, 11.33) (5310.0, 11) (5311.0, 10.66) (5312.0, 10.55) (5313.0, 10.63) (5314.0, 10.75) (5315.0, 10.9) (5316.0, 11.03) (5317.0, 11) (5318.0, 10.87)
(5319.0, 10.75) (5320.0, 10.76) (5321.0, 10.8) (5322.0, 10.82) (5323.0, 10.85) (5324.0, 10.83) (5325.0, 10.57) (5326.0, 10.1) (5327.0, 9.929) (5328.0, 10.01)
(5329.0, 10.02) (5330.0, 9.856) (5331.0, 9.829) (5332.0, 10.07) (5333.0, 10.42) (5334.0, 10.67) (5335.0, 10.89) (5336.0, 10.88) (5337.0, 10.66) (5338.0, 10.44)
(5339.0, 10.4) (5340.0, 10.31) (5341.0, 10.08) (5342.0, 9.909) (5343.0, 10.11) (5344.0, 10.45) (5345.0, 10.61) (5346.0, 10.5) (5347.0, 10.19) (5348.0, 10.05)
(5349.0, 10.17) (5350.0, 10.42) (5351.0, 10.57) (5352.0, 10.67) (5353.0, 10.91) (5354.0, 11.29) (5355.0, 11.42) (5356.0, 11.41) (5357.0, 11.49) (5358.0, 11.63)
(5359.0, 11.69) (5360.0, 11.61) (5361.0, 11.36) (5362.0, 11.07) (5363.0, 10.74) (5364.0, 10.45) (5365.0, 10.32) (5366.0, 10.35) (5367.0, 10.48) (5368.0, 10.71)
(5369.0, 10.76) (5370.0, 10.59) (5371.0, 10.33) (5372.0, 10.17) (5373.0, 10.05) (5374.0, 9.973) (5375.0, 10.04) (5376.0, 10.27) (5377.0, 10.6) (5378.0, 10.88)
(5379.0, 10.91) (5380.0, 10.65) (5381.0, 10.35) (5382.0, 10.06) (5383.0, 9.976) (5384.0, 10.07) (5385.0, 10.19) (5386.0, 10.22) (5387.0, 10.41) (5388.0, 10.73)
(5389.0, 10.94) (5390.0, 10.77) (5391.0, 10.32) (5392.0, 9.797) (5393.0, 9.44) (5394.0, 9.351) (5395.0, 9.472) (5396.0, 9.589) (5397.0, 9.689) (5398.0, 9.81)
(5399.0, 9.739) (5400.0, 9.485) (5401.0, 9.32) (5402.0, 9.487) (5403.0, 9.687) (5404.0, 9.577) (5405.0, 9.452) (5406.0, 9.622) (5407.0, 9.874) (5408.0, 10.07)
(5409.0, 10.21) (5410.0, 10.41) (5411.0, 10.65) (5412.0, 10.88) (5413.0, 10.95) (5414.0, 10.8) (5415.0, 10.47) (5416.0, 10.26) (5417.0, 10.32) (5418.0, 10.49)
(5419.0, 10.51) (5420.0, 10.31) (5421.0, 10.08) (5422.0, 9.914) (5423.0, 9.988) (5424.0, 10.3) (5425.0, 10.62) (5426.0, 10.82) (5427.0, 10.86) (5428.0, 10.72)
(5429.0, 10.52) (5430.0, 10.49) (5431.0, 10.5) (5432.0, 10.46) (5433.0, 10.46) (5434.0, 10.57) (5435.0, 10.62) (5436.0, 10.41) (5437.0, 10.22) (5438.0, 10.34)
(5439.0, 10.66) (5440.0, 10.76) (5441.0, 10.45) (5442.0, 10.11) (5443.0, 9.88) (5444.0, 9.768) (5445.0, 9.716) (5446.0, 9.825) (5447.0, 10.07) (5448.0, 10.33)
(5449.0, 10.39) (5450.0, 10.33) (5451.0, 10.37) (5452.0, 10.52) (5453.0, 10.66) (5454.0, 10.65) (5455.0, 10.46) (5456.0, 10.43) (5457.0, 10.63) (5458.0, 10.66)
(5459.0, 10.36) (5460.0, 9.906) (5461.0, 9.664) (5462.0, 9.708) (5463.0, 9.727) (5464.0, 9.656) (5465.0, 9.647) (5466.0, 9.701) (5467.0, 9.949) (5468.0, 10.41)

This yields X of 1.2 Ang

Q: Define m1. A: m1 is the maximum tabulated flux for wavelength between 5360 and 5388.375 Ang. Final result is 11.61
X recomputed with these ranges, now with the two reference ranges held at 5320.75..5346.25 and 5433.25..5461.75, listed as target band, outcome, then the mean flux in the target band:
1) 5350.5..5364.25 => -1.1 Ang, 11.2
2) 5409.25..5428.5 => -0.3 Ang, 10.5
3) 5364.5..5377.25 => 0.0 Ang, 10.4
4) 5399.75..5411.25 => 0.6 Ang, 9.81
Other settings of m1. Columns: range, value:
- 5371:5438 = 10.95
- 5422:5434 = 10.86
